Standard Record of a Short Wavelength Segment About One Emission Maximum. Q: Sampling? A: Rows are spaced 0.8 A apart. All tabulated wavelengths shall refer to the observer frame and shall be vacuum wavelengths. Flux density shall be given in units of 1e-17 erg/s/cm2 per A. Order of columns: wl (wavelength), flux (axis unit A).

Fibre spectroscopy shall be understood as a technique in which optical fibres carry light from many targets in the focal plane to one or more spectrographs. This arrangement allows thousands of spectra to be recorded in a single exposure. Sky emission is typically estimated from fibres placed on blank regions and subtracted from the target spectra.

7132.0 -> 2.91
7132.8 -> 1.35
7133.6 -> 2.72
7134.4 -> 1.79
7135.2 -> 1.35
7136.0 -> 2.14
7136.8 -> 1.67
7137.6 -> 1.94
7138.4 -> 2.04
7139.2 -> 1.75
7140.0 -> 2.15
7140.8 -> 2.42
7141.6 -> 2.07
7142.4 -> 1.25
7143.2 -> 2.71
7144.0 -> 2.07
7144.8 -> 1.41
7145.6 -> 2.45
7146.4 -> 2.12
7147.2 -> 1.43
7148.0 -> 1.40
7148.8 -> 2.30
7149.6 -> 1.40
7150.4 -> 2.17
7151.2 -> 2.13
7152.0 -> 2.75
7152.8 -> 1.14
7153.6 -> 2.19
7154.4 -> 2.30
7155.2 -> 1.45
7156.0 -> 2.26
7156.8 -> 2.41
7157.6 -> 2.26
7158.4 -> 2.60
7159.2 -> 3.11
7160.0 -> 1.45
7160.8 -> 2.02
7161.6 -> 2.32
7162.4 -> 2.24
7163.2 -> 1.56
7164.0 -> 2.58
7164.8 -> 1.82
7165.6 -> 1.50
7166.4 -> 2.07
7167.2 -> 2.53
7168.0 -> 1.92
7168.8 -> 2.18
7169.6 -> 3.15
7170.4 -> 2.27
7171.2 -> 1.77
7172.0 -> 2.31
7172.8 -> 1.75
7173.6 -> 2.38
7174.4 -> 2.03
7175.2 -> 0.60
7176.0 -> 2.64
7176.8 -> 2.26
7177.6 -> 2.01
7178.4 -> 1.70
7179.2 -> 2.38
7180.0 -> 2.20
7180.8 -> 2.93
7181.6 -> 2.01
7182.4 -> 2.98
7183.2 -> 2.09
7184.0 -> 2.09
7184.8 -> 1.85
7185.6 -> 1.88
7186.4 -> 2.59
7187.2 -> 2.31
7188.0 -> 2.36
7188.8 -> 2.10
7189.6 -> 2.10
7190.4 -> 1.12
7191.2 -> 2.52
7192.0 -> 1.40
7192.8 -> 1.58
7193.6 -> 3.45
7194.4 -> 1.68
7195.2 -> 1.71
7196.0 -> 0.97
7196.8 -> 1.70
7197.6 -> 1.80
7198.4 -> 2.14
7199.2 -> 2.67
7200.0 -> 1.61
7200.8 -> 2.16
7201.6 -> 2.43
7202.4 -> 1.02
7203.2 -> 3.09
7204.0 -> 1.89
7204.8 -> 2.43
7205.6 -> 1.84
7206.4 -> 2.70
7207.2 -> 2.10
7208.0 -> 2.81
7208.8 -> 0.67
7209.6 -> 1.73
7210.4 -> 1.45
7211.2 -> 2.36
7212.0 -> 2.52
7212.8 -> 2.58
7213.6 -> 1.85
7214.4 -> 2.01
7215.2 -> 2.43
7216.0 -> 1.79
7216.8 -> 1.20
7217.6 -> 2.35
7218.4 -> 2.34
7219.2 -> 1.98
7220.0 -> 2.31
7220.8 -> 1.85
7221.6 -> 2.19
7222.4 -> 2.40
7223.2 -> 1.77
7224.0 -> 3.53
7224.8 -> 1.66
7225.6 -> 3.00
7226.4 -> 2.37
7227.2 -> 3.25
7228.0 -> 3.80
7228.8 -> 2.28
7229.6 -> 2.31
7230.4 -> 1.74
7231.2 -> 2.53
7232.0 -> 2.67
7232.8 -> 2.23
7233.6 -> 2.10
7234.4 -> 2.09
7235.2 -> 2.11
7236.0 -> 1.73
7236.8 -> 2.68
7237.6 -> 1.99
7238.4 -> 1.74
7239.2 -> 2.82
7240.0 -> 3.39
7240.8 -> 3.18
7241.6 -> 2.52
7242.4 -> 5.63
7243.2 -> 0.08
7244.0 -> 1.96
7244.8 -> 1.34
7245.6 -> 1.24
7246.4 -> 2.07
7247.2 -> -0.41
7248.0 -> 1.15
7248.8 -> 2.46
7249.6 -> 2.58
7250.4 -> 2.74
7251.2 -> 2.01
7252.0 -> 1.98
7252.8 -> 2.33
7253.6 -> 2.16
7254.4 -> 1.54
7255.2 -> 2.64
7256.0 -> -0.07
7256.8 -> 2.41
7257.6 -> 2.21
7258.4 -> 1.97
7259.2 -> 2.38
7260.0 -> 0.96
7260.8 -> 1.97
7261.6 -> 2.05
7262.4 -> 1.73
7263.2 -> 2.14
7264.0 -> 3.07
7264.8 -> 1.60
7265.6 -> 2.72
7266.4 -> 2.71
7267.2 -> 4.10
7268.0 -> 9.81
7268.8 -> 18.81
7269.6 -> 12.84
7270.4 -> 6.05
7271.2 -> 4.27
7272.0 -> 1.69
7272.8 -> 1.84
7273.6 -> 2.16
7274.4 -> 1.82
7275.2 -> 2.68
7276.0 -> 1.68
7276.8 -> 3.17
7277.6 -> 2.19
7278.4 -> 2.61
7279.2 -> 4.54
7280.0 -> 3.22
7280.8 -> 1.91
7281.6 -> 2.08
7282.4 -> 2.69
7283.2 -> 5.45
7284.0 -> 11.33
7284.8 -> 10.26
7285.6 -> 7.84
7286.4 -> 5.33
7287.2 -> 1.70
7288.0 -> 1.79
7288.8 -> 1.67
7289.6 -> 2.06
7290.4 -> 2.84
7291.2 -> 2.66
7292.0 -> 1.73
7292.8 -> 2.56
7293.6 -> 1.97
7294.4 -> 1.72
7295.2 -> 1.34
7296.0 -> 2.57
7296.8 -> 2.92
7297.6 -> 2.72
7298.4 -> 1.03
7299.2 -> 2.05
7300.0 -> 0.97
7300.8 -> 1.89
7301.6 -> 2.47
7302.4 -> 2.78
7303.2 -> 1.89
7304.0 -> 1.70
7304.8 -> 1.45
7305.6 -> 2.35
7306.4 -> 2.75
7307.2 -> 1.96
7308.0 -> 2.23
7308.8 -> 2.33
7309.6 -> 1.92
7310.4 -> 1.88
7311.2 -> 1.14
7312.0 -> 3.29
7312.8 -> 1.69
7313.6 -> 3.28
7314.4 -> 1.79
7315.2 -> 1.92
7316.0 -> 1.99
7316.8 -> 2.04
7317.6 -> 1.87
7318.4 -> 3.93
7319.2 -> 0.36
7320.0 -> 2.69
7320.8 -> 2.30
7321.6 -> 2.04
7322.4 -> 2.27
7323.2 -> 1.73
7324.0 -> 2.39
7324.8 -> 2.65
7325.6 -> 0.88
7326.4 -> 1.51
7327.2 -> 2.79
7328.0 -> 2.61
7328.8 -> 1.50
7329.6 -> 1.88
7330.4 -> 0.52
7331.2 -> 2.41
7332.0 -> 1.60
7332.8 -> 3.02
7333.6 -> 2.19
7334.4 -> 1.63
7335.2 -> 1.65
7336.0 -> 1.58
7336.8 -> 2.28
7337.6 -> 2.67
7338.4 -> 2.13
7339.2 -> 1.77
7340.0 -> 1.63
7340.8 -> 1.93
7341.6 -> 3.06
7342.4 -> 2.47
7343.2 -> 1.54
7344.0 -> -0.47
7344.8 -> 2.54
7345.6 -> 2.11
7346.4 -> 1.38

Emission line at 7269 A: [S II]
